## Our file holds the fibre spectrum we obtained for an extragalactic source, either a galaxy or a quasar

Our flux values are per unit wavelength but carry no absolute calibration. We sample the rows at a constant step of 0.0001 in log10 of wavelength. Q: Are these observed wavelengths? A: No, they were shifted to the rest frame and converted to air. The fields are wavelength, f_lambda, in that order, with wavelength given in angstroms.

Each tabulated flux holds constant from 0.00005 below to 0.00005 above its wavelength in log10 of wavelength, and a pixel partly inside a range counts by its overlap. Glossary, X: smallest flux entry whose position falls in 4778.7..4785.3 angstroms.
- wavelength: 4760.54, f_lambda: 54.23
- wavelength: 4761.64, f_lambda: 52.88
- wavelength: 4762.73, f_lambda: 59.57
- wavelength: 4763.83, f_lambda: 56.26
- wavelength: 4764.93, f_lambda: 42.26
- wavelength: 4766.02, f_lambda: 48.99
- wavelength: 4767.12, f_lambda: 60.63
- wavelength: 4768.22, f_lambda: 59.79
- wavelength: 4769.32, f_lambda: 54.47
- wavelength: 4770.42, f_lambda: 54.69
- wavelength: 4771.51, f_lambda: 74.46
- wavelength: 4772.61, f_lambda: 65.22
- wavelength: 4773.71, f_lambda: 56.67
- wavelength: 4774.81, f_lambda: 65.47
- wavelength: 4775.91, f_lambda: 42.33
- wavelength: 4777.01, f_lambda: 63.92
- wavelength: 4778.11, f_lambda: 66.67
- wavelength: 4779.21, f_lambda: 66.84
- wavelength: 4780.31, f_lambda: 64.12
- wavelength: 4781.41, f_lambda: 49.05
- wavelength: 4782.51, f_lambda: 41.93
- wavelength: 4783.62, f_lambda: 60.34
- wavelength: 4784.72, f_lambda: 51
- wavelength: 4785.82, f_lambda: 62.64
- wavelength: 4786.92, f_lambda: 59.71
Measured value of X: 41.93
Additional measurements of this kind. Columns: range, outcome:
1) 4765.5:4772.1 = 48.99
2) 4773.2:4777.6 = 42.33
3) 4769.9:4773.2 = 54.69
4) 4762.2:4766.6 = 42.26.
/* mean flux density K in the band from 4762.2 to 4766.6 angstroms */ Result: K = 51.8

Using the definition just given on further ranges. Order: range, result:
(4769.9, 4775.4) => 63.3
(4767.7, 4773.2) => 61.7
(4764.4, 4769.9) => 53.3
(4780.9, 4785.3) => 50.6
